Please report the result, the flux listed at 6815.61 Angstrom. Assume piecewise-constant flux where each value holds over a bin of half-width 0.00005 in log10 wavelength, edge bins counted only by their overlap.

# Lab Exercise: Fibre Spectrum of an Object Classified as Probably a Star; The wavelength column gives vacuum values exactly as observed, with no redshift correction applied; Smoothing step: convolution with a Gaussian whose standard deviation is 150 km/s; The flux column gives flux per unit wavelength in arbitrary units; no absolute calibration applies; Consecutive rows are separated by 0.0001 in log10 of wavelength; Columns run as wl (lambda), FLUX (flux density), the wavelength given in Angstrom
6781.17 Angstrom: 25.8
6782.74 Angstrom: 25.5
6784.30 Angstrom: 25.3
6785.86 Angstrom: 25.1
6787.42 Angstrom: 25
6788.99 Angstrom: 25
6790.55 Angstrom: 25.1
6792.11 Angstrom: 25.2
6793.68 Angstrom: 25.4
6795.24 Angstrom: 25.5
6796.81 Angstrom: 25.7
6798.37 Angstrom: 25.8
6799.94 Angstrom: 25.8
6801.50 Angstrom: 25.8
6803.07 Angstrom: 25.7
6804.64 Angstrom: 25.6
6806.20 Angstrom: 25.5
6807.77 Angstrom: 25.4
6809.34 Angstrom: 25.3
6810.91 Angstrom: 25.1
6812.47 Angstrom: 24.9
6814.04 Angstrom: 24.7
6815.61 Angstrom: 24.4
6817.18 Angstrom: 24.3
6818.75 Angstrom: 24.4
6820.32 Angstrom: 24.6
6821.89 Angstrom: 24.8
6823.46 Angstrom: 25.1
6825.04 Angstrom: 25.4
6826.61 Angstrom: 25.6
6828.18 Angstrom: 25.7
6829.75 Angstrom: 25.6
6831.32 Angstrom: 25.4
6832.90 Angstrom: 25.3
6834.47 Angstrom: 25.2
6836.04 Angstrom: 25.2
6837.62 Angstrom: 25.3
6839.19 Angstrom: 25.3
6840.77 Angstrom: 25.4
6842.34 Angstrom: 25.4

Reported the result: 24.4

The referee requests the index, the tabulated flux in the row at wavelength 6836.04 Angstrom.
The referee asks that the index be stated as 25.2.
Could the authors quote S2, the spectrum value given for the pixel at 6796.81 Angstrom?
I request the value 25.7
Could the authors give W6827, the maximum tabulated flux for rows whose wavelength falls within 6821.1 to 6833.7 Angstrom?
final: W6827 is 25.7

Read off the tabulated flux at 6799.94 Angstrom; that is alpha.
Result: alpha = 25.8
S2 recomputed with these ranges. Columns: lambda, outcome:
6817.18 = 24.3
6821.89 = 24.8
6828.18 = 25.7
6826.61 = 25.6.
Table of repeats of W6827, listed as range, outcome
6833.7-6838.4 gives 25.3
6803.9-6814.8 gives 25.6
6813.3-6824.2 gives 25.1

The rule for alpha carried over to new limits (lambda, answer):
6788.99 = 25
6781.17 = 25.8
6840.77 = 25.4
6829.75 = 25.6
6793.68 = 25.4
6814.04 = 24.7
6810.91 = 25.1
